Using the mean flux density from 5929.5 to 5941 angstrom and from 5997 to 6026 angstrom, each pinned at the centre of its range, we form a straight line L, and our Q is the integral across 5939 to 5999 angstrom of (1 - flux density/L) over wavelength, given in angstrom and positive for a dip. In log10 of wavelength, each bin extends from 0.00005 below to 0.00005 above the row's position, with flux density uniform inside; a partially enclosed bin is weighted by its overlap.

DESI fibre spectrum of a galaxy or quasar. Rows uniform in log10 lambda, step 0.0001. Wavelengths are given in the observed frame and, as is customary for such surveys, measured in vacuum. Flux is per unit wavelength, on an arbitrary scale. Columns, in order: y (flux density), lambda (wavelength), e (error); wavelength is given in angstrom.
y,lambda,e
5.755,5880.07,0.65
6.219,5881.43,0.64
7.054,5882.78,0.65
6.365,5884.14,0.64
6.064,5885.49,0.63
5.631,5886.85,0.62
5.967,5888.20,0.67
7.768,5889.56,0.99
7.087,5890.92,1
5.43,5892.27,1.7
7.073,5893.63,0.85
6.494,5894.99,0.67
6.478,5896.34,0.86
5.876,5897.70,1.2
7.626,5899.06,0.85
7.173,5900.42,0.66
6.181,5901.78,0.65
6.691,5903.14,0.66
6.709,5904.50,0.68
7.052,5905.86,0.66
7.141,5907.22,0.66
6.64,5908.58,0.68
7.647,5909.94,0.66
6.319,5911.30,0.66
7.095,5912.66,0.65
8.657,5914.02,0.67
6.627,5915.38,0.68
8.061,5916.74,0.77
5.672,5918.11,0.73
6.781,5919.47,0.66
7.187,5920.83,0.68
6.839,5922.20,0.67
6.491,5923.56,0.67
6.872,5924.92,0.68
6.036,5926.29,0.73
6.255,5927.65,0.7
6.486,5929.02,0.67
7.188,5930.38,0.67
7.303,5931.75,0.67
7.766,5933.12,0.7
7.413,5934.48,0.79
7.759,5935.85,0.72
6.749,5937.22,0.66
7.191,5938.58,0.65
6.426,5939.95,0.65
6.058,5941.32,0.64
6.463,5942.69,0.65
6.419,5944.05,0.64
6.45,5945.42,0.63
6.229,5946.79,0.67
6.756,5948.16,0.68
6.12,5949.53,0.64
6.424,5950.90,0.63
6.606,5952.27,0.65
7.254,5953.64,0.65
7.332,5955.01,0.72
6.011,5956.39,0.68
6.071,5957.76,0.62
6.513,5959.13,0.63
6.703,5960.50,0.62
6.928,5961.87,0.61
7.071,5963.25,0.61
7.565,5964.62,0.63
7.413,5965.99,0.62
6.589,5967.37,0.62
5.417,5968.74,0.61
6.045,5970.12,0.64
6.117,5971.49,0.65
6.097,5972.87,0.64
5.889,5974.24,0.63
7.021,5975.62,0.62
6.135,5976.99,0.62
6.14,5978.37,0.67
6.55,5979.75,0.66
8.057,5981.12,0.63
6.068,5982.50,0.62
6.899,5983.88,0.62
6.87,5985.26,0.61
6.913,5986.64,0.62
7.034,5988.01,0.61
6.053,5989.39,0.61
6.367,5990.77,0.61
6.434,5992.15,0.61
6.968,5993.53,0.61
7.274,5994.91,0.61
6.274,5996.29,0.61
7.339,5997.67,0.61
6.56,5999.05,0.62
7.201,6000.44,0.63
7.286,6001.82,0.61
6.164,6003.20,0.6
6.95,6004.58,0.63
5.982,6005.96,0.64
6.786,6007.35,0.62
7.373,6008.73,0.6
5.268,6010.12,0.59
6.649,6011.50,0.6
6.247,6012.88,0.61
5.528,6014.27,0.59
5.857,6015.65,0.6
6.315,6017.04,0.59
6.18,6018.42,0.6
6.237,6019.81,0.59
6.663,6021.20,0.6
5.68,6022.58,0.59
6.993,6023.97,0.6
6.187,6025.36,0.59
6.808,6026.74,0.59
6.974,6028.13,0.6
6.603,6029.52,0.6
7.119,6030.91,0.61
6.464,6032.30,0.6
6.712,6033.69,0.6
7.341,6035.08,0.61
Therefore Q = 2.2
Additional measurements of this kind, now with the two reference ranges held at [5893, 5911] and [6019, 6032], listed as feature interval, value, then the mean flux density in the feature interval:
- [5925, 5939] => -0.51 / 7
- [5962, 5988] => 0.20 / 6.62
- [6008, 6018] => 0.64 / 6.18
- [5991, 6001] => -0.31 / 6.83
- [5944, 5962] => 0.44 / 6.55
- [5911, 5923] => -0.45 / 7.05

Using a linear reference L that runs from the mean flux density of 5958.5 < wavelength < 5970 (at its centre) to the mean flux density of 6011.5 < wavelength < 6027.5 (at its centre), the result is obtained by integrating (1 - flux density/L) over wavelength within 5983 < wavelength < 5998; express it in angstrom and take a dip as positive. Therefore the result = -0.5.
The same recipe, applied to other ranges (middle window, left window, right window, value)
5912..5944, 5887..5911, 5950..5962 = -1.1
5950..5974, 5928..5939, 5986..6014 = 1.3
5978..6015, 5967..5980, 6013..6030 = -2.3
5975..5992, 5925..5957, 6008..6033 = -0.3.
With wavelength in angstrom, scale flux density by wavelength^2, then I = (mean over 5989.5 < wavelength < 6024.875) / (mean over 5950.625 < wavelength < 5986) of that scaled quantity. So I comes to 1.0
